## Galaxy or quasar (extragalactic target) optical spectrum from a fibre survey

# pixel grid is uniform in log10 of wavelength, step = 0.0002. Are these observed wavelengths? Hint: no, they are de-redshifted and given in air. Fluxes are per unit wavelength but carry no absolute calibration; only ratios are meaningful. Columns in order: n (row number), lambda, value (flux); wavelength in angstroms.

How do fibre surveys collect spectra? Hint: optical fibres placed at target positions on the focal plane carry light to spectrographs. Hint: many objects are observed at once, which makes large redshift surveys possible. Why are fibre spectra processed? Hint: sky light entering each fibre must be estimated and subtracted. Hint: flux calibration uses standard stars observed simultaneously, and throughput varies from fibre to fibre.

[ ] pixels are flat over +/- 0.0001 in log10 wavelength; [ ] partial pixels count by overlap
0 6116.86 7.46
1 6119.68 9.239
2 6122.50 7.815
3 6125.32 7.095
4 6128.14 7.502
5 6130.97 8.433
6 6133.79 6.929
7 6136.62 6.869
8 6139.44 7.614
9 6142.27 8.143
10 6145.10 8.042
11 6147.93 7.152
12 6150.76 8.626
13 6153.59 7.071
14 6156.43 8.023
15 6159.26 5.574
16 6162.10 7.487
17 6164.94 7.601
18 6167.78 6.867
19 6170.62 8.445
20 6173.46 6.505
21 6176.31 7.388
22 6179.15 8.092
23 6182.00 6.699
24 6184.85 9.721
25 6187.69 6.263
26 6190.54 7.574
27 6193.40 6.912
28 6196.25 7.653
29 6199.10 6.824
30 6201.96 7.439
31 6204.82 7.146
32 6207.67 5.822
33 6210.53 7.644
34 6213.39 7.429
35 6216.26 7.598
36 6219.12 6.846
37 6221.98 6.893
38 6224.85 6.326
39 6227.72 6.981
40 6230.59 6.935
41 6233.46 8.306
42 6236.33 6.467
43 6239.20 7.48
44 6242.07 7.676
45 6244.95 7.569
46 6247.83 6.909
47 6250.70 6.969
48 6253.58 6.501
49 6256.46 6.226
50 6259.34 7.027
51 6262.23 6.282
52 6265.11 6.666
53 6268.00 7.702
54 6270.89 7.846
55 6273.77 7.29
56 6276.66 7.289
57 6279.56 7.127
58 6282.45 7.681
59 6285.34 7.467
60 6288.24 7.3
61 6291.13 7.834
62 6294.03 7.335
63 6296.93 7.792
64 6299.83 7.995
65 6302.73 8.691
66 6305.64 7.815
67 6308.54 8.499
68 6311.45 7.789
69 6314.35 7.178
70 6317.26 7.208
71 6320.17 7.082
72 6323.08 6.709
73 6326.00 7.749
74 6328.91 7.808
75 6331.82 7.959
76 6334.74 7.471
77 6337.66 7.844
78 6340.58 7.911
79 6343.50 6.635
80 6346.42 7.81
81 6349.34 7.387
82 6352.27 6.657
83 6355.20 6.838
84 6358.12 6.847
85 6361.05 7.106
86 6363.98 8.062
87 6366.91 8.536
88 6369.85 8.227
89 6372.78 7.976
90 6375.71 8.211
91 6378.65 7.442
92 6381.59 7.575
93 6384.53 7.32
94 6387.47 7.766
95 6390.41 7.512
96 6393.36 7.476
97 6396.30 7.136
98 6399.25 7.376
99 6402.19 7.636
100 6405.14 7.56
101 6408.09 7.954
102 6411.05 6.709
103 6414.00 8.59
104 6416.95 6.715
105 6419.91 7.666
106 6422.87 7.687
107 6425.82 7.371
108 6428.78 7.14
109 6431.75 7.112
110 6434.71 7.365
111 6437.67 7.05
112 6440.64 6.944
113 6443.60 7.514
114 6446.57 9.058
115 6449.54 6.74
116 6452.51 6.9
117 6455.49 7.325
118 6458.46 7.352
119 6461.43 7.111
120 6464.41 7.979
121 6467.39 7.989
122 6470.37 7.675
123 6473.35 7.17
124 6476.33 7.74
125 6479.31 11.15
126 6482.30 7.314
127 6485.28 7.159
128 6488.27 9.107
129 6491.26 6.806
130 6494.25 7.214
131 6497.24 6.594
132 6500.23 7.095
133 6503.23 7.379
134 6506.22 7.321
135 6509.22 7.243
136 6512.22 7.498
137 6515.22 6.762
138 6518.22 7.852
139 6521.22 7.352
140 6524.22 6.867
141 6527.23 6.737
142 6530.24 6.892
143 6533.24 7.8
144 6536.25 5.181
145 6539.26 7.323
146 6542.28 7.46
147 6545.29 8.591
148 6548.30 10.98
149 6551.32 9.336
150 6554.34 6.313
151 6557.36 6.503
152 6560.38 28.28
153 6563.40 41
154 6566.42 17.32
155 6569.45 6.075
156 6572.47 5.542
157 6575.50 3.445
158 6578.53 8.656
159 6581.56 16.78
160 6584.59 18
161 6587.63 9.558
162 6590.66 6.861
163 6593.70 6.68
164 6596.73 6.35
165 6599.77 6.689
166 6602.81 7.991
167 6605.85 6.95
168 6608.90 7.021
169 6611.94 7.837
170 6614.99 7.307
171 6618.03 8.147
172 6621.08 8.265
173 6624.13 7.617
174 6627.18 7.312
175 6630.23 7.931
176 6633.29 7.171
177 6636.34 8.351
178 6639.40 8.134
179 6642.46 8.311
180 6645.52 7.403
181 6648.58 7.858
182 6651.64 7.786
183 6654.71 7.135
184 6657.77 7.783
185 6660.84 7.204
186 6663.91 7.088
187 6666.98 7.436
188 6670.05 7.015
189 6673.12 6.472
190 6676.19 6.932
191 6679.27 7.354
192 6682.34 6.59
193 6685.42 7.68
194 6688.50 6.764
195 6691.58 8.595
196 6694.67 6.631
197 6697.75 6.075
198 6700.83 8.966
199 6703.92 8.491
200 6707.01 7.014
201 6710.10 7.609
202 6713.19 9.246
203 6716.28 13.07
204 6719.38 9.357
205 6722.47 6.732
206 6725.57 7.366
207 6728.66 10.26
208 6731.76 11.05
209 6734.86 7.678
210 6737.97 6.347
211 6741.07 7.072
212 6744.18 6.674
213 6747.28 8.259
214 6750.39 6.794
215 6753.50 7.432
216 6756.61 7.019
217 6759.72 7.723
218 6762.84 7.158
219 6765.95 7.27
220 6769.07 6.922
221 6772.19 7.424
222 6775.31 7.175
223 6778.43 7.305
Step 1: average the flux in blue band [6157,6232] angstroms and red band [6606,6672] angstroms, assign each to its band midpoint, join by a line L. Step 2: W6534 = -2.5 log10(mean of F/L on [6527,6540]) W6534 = 0.113 mag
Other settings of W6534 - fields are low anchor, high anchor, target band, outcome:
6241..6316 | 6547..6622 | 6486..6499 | 0.30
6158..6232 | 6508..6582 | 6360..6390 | 0.11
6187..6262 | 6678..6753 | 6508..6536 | 0.07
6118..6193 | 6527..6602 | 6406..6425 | 0.25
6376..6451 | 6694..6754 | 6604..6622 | 0.05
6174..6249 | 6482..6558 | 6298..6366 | -0.03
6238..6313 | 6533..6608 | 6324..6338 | 0.04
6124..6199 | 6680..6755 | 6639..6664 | 0.04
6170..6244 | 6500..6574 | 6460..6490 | 0.17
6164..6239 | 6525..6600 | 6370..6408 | 0.18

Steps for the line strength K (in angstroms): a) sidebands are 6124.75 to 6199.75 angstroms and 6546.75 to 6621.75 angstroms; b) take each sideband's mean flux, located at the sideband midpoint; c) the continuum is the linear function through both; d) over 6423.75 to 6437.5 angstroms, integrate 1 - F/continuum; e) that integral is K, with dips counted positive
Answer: 3.3 angstroms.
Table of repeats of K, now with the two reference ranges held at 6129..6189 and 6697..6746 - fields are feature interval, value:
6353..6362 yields 1.0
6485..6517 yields 2.9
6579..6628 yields -3.3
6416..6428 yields 0.8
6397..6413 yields 0.8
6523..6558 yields 2.4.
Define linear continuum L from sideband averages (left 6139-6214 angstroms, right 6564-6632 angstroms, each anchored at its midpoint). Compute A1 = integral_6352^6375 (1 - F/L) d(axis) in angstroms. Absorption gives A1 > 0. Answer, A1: 1.4 angstroms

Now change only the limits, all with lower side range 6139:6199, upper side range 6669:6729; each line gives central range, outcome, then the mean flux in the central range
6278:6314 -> -0.9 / 7.76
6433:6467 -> 1.2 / 7.41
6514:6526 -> 0.8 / 7.21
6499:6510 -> 0.7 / 7.26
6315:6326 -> 0.7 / 7.11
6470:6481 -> -1.1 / 8.49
